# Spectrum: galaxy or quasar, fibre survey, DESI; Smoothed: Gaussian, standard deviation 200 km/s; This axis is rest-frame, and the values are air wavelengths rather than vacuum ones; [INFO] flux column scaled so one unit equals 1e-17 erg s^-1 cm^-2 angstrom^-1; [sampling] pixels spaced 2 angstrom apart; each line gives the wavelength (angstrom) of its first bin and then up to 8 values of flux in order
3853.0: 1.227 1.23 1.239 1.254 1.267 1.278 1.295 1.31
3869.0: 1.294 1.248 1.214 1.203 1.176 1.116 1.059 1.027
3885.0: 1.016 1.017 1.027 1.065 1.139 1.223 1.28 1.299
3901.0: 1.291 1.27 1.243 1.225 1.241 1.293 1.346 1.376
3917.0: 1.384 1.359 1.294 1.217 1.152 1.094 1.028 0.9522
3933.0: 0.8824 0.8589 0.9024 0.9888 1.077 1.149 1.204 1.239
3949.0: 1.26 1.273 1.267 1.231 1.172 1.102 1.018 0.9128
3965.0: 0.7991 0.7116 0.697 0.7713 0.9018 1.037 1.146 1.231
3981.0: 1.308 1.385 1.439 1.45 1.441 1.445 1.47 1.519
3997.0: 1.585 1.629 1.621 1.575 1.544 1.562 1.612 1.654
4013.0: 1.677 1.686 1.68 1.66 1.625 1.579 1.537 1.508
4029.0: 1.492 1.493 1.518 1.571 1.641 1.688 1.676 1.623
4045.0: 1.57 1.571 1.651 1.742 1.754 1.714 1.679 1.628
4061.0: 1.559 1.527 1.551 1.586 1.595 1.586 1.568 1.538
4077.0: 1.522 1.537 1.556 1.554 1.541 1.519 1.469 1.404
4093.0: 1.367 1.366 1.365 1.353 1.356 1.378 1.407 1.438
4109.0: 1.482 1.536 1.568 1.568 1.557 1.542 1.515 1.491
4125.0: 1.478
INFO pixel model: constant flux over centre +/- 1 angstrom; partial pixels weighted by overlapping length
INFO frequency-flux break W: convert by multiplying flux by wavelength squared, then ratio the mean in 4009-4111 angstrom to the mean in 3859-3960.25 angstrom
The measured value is 1.42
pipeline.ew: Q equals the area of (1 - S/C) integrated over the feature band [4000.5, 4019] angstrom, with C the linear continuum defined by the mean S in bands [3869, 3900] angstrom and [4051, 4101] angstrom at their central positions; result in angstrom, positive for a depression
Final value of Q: -3.0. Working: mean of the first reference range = 1.15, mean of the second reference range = 1.54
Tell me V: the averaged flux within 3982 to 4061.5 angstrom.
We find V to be 1.59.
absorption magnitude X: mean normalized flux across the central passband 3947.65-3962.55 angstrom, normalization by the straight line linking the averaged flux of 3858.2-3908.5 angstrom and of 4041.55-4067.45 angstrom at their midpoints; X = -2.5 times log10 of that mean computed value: 0.17 mag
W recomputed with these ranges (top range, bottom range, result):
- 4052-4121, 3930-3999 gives 1.40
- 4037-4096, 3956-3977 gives 1.79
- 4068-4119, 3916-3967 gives 1.45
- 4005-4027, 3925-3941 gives 1.73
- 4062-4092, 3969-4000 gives 1.24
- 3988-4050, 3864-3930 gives 1.40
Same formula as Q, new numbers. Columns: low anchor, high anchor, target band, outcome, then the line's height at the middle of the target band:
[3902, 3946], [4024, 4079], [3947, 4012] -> 3.98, 1.35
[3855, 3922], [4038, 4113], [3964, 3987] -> 5.30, 1.37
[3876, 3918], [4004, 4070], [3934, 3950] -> 2.96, 1.33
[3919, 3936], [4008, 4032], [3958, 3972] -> 4.65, 1.29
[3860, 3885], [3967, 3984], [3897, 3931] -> -3.39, 1.13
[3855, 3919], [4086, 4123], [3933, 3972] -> 7.86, 1.29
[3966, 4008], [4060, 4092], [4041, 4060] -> -2.42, 1.47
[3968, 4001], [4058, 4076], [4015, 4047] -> -3.23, 1.45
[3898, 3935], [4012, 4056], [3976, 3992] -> 1.01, 1.45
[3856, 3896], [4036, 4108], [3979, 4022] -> -4.07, 1.41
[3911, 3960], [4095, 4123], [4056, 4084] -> -3.51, 1.4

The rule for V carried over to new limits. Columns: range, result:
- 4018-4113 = 1.54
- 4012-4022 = 1.67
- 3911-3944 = 1.13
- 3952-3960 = 1.19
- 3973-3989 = 1.27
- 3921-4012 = 1.21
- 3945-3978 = 1.04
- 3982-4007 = 1.51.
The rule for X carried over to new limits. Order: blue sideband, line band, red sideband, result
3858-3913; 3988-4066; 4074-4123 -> -0.155 mag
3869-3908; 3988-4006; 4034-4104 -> -0.102 mag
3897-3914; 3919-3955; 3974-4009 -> 0.193 mag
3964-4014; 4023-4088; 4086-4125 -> -0.135 mag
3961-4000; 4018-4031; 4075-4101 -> -0.193 mag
